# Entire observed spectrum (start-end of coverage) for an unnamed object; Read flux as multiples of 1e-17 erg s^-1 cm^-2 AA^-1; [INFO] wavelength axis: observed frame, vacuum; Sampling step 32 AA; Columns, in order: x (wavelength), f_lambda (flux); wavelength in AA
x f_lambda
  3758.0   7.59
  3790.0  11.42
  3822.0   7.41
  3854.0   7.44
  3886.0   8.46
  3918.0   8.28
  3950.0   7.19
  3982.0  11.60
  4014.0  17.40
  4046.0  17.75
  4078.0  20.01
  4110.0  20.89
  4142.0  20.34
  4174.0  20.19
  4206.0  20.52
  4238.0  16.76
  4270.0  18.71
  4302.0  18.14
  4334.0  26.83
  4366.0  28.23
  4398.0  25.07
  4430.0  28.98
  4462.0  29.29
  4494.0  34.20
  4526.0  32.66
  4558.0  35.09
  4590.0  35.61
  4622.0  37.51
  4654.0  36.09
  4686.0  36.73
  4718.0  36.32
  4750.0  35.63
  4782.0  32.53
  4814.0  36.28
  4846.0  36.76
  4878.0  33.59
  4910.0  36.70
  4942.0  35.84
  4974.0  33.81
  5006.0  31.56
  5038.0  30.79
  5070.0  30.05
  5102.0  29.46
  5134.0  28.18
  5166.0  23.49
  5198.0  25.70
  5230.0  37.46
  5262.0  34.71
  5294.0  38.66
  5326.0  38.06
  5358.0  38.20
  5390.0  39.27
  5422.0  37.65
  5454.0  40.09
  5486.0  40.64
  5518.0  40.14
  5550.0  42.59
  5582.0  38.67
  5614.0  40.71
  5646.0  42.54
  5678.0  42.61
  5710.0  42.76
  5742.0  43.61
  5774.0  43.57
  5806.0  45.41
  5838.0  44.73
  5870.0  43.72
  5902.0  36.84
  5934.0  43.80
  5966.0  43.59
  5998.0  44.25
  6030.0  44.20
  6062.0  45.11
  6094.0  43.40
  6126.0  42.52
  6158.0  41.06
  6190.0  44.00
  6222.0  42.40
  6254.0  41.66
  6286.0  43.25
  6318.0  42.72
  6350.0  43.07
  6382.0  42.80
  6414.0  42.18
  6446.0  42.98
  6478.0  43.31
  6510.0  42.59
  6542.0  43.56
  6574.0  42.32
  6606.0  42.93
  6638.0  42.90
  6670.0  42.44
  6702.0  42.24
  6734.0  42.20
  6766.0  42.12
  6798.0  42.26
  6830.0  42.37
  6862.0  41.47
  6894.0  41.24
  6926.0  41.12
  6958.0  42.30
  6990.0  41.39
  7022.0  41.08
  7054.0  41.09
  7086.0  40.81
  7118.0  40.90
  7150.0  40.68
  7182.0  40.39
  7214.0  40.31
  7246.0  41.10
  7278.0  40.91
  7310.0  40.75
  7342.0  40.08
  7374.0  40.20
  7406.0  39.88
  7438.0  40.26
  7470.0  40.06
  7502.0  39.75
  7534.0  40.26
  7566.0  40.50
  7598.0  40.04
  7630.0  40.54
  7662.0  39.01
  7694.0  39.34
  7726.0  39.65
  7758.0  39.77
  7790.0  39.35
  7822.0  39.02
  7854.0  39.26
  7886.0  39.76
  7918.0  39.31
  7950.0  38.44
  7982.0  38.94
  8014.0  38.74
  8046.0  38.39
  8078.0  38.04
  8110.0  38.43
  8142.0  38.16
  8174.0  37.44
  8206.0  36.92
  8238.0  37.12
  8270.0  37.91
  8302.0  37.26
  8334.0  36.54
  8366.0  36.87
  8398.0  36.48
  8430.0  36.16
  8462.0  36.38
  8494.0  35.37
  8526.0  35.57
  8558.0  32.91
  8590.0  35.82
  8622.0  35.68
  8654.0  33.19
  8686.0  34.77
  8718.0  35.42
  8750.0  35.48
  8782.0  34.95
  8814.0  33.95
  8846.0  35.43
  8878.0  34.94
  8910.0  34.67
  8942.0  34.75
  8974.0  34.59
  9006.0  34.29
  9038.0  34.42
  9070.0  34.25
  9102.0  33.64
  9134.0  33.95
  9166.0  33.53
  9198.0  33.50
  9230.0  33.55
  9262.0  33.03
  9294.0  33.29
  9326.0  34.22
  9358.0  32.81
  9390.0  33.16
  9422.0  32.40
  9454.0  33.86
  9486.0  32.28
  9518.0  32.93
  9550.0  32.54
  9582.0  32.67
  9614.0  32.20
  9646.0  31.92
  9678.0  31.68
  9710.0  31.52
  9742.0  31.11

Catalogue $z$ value 0.00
